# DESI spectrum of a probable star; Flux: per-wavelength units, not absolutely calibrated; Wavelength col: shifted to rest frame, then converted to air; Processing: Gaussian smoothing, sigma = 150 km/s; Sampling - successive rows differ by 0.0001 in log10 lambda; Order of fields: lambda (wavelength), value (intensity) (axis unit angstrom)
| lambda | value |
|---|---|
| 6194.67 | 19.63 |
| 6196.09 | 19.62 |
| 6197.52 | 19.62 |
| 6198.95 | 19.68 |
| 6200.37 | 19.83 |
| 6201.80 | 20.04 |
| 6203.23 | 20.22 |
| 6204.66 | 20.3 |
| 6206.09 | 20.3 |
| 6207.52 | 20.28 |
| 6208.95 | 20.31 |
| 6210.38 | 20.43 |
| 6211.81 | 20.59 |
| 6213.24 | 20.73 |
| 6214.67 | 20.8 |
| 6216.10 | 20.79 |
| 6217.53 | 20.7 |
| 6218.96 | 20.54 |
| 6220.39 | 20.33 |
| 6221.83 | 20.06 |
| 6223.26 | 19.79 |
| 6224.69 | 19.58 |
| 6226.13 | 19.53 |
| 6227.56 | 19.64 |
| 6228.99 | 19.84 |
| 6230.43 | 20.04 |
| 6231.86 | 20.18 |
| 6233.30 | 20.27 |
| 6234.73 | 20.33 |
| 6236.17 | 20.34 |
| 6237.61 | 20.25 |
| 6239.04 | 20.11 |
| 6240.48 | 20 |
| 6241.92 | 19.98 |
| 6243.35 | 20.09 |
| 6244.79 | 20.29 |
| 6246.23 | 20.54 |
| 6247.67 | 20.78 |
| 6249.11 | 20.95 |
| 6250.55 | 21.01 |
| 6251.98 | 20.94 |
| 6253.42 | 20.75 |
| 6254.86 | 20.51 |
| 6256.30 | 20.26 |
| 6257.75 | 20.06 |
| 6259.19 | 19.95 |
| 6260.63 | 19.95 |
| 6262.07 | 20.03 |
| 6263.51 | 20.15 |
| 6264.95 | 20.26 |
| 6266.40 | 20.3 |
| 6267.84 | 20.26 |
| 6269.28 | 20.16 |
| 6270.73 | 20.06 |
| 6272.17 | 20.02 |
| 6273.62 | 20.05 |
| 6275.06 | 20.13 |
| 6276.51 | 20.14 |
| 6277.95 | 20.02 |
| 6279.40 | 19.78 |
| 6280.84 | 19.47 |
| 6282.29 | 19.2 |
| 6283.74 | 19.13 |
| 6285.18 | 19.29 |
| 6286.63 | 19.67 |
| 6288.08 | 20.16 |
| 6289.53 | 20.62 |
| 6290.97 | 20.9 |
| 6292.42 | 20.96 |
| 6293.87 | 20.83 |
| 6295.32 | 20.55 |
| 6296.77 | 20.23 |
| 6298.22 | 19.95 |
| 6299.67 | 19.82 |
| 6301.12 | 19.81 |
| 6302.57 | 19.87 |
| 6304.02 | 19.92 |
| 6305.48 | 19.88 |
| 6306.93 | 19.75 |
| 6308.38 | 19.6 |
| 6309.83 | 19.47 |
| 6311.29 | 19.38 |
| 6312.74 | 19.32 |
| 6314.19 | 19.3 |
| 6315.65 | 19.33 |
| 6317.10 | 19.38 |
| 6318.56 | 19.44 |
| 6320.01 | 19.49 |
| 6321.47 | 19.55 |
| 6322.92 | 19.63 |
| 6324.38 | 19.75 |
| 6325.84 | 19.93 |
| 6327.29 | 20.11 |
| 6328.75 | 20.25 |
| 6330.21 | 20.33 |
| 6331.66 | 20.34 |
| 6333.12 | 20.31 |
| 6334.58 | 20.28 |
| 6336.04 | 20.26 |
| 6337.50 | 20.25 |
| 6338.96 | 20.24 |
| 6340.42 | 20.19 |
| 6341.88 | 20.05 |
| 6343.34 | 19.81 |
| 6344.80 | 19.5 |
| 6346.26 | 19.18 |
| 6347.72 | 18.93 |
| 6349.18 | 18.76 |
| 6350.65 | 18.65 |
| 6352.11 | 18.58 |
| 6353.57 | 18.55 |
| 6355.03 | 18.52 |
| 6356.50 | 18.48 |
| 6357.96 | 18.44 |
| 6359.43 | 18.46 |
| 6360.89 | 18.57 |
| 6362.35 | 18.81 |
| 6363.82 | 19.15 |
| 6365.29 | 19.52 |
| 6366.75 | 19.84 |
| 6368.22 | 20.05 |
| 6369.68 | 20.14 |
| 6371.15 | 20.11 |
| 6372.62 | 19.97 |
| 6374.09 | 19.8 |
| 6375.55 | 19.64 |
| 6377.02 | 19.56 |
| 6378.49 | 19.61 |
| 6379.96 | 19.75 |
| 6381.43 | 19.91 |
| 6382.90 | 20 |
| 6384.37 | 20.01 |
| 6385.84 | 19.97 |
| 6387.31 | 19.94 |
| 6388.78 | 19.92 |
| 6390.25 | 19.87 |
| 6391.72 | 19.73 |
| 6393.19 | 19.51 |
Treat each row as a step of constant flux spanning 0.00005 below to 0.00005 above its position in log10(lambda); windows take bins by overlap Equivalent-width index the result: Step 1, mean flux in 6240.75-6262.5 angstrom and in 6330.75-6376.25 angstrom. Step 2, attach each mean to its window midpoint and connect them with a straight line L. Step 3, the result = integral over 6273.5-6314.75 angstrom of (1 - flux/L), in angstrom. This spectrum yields 0.2 angstrom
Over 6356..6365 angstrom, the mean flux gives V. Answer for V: 18.7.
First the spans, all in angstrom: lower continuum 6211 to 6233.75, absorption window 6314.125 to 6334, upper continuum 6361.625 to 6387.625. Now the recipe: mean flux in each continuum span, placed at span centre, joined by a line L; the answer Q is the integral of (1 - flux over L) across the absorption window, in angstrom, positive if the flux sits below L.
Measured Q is 0.1 angstrom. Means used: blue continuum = 20.2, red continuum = 19.8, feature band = 19.8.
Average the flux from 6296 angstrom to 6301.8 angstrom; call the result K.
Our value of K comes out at 20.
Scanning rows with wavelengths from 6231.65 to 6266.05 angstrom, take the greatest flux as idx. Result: 21.01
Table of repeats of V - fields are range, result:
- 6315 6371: 19.5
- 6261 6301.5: 20.1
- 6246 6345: 20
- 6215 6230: 20.1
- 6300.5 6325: 19.6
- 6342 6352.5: 19.1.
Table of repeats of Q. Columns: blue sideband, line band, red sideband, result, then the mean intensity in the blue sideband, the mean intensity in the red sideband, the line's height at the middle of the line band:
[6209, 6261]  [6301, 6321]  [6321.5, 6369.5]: 0.2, 20.3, 19.5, 19.8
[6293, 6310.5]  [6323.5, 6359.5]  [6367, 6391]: 0.7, 20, 19.9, 19.9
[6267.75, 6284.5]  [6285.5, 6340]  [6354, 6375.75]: -1.0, 19.9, 19.3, 19.6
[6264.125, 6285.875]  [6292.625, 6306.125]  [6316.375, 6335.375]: -0.2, 19.9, 19.9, 19.9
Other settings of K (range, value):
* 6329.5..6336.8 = 20.3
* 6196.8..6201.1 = 19.7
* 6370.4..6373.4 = 20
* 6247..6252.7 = 20.9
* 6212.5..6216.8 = 20.8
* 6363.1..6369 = 19.7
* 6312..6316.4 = 19.3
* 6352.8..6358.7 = 18.5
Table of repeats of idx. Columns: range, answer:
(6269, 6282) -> 20.16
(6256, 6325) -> 20.96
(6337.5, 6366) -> 20.25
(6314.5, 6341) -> 20.34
